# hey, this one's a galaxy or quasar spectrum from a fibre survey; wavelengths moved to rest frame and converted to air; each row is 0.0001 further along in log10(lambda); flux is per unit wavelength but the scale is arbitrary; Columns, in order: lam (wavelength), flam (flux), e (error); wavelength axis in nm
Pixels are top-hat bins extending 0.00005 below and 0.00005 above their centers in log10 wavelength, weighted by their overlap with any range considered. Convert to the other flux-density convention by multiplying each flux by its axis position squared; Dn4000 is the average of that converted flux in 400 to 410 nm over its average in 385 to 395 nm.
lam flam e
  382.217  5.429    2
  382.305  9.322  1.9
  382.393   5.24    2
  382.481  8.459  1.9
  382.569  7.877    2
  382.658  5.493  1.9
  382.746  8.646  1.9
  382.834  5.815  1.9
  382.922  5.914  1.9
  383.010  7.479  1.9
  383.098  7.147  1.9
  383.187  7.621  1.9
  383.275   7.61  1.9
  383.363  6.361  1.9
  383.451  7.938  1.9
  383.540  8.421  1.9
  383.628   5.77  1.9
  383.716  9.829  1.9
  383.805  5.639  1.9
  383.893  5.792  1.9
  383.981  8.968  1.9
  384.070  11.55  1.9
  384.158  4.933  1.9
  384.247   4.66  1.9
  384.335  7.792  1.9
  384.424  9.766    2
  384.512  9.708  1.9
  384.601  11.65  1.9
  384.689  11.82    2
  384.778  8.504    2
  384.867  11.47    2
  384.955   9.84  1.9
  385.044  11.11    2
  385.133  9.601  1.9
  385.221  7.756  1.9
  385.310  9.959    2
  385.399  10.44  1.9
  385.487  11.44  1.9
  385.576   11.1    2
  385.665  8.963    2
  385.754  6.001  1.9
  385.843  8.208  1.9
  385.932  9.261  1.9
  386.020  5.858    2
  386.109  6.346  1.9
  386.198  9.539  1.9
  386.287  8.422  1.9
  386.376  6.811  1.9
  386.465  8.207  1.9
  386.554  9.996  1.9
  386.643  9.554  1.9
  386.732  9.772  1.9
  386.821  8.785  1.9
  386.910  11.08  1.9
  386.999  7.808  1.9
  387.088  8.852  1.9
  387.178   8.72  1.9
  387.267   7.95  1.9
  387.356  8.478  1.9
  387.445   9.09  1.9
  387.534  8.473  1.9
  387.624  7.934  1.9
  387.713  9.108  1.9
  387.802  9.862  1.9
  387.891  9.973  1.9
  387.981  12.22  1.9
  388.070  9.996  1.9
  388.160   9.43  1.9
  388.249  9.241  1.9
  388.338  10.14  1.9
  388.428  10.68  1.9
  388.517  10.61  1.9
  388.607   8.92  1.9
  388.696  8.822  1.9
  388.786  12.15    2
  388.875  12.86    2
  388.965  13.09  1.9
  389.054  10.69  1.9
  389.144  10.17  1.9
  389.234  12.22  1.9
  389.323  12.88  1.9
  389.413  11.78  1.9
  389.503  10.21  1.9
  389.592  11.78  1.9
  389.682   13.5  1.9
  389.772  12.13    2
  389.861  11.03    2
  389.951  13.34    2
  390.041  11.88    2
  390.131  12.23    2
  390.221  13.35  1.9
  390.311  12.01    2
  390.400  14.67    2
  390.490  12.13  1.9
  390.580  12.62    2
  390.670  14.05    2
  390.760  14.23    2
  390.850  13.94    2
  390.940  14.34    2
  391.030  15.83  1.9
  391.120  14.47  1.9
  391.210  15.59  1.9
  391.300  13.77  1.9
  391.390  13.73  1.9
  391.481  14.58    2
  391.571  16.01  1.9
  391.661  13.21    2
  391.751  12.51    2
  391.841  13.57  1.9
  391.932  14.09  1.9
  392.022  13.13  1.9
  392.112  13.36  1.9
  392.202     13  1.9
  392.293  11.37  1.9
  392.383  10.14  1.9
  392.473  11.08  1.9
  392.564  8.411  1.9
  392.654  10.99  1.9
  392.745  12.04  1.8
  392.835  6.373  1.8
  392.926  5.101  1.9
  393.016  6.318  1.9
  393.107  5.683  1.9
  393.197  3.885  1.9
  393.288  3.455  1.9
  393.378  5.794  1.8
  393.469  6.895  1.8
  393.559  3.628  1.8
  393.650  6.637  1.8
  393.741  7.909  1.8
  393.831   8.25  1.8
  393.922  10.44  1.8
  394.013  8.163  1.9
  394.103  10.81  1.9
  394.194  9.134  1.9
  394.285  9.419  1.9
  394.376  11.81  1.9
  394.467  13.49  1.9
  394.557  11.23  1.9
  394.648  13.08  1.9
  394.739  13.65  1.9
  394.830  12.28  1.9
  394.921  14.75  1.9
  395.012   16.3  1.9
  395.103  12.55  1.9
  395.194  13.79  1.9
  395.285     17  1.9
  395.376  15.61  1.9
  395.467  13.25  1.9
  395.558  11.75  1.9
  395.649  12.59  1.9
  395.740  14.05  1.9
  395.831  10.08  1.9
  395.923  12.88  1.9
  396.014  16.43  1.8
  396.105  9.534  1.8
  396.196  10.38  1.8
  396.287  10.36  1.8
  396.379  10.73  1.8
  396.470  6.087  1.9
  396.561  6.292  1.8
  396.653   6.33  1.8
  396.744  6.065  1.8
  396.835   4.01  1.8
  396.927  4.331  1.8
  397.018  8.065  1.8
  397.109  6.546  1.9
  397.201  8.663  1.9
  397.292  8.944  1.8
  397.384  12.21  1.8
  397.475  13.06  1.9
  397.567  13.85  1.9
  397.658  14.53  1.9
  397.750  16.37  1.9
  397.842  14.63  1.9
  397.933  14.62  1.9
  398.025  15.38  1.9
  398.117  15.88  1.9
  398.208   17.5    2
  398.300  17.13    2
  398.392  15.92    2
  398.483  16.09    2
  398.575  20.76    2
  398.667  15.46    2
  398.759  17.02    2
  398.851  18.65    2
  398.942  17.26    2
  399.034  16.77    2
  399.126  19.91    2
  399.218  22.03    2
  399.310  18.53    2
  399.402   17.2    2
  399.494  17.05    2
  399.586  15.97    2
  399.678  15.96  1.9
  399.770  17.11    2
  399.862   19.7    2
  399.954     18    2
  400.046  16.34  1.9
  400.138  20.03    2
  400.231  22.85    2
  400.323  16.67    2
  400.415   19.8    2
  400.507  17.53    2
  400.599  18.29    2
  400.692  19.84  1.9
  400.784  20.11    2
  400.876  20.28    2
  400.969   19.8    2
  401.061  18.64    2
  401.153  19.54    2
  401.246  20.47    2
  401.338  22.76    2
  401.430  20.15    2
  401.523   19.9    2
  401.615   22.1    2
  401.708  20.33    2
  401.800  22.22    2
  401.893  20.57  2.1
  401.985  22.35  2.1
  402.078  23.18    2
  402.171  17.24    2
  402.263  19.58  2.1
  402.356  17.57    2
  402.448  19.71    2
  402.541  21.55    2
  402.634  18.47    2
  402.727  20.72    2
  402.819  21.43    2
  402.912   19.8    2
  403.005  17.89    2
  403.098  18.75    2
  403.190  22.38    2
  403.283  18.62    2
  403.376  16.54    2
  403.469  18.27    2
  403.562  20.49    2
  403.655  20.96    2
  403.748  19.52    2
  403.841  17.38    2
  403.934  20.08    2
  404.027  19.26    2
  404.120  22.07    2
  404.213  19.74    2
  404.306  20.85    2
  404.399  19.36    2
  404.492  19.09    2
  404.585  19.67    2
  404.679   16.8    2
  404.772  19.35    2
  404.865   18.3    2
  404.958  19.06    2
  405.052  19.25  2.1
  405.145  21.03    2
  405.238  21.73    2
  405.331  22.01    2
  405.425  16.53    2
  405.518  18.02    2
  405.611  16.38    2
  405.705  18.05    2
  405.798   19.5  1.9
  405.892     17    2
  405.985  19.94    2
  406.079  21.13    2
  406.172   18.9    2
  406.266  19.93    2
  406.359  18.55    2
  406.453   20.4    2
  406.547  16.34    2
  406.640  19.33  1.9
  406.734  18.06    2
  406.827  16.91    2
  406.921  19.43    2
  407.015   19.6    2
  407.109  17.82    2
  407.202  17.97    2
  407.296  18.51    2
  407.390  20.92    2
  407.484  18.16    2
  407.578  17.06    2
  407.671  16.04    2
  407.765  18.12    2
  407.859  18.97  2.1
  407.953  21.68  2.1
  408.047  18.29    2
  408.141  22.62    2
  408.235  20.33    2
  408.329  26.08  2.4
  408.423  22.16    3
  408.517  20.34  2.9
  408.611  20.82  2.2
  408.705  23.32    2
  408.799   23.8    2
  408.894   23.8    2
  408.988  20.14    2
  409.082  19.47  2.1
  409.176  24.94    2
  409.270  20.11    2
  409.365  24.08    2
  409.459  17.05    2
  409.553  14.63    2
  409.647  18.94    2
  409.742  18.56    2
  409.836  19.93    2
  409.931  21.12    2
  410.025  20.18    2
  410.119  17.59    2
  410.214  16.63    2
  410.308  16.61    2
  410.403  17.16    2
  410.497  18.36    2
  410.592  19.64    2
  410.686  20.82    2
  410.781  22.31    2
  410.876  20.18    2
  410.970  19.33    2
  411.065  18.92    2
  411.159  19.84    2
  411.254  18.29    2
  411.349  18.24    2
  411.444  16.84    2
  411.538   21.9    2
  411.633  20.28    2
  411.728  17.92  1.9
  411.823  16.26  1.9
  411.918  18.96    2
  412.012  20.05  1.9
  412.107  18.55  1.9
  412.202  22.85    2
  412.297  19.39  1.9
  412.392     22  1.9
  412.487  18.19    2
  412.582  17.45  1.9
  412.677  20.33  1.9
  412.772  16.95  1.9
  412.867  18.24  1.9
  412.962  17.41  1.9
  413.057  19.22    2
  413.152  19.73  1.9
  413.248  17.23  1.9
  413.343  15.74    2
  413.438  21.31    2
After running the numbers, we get 2.02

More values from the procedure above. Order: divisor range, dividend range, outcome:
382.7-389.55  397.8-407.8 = 2.26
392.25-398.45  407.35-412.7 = 1.98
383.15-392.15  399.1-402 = 1.97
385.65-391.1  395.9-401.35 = 1.52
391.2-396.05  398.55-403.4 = 1.79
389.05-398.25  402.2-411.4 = 1.82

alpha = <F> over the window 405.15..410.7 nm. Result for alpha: 19.5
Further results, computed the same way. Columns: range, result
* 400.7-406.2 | 19.7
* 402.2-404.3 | 19.6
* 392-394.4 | 8.56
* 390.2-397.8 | 11.1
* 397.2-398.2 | 13.8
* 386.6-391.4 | 11.3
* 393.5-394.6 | 9.22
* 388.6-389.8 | 11.6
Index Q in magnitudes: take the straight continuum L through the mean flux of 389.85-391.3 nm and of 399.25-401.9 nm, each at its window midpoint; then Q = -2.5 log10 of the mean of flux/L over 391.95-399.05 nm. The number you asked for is 0.40 mag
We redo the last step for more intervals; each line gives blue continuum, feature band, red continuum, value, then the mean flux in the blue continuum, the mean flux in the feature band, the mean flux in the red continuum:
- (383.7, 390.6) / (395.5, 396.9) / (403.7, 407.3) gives 0.416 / 9.91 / 9.79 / 19.1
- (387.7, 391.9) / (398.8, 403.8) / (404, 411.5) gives -0.150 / 12.3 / 19.4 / 19.5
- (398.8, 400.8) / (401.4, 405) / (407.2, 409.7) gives -0.034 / 18.4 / 19.8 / 20.3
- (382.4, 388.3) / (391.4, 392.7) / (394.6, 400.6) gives -0.080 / 8.59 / 12.6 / 14.3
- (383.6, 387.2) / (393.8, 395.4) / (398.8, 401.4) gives 0.225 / 8.83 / 12.3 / 18.8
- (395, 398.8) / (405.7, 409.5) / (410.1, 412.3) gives -0.147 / 12.4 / 19.9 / 19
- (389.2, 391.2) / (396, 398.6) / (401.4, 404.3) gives 0.413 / 13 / 11.6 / 20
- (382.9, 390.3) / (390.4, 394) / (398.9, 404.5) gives 0.194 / 9.5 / 10.8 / 19.5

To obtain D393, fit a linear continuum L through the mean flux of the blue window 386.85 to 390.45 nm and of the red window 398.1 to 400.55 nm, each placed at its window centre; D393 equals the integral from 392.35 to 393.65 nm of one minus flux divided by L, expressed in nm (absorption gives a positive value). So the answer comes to 0.62 nm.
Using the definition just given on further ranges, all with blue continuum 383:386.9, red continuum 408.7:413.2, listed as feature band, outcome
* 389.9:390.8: -0.179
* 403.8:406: -0.292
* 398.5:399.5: -0.259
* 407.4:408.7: -0.136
